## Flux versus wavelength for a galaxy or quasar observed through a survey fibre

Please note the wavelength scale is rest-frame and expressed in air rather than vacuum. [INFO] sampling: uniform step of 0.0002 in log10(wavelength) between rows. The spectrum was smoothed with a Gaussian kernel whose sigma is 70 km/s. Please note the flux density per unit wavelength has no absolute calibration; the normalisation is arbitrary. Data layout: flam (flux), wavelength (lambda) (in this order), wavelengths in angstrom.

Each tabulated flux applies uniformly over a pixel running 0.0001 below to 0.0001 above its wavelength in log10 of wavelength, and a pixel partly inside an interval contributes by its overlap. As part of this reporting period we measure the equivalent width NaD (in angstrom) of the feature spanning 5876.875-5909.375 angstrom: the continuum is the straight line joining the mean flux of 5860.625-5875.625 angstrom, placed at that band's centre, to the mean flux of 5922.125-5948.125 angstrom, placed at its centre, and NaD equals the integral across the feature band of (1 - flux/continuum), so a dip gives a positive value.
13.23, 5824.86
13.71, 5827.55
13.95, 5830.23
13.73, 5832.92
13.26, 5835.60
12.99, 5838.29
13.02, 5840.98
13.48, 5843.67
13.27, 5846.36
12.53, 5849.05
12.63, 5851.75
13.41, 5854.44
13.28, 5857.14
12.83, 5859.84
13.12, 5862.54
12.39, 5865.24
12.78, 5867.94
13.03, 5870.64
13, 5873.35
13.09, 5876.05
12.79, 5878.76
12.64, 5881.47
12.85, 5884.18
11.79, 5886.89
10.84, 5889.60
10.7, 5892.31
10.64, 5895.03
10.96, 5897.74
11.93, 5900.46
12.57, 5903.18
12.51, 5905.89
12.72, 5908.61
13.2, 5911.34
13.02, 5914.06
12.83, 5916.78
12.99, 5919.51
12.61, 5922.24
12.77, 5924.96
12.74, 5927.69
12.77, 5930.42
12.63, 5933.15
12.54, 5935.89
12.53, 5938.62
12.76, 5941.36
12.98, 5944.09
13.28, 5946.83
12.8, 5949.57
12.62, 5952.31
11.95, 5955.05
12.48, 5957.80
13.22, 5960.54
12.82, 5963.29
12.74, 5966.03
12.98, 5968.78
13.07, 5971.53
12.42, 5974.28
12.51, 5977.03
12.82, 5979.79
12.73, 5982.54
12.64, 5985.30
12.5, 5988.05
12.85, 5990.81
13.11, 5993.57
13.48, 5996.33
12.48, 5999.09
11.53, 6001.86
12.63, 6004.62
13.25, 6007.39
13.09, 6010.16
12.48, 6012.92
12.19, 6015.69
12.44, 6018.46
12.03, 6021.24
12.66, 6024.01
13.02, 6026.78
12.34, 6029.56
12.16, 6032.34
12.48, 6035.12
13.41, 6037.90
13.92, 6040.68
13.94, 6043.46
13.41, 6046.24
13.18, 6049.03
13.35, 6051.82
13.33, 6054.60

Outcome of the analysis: 2.3 angstrom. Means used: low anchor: 12.9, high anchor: 12.8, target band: 11.9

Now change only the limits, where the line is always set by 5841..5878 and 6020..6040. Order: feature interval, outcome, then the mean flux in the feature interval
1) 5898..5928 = 0.5 angstrom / 12.7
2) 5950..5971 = 0.1 angstrom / 12.7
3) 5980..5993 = 0.0 angstrom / 12.7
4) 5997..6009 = 0.1 angstrom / 12.5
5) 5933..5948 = 0.0 angstrom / 12.8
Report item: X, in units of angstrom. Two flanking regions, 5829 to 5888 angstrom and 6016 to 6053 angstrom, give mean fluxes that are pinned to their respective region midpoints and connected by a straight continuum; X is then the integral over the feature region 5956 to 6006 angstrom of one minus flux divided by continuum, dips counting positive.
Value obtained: 0.9 angstrom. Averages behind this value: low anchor 13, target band 12.7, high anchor 12.9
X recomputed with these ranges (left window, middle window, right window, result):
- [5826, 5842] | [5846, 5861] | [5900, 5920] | 0.3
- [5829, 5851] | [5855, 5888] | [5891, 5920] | -0.2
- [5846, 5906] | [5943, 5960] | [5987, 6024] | -0.2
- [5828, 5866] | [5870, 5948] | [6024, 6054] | 4.0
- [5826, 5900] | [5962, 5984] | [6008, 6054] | 0.1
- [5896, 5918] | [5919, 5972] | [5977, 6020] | -0.9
